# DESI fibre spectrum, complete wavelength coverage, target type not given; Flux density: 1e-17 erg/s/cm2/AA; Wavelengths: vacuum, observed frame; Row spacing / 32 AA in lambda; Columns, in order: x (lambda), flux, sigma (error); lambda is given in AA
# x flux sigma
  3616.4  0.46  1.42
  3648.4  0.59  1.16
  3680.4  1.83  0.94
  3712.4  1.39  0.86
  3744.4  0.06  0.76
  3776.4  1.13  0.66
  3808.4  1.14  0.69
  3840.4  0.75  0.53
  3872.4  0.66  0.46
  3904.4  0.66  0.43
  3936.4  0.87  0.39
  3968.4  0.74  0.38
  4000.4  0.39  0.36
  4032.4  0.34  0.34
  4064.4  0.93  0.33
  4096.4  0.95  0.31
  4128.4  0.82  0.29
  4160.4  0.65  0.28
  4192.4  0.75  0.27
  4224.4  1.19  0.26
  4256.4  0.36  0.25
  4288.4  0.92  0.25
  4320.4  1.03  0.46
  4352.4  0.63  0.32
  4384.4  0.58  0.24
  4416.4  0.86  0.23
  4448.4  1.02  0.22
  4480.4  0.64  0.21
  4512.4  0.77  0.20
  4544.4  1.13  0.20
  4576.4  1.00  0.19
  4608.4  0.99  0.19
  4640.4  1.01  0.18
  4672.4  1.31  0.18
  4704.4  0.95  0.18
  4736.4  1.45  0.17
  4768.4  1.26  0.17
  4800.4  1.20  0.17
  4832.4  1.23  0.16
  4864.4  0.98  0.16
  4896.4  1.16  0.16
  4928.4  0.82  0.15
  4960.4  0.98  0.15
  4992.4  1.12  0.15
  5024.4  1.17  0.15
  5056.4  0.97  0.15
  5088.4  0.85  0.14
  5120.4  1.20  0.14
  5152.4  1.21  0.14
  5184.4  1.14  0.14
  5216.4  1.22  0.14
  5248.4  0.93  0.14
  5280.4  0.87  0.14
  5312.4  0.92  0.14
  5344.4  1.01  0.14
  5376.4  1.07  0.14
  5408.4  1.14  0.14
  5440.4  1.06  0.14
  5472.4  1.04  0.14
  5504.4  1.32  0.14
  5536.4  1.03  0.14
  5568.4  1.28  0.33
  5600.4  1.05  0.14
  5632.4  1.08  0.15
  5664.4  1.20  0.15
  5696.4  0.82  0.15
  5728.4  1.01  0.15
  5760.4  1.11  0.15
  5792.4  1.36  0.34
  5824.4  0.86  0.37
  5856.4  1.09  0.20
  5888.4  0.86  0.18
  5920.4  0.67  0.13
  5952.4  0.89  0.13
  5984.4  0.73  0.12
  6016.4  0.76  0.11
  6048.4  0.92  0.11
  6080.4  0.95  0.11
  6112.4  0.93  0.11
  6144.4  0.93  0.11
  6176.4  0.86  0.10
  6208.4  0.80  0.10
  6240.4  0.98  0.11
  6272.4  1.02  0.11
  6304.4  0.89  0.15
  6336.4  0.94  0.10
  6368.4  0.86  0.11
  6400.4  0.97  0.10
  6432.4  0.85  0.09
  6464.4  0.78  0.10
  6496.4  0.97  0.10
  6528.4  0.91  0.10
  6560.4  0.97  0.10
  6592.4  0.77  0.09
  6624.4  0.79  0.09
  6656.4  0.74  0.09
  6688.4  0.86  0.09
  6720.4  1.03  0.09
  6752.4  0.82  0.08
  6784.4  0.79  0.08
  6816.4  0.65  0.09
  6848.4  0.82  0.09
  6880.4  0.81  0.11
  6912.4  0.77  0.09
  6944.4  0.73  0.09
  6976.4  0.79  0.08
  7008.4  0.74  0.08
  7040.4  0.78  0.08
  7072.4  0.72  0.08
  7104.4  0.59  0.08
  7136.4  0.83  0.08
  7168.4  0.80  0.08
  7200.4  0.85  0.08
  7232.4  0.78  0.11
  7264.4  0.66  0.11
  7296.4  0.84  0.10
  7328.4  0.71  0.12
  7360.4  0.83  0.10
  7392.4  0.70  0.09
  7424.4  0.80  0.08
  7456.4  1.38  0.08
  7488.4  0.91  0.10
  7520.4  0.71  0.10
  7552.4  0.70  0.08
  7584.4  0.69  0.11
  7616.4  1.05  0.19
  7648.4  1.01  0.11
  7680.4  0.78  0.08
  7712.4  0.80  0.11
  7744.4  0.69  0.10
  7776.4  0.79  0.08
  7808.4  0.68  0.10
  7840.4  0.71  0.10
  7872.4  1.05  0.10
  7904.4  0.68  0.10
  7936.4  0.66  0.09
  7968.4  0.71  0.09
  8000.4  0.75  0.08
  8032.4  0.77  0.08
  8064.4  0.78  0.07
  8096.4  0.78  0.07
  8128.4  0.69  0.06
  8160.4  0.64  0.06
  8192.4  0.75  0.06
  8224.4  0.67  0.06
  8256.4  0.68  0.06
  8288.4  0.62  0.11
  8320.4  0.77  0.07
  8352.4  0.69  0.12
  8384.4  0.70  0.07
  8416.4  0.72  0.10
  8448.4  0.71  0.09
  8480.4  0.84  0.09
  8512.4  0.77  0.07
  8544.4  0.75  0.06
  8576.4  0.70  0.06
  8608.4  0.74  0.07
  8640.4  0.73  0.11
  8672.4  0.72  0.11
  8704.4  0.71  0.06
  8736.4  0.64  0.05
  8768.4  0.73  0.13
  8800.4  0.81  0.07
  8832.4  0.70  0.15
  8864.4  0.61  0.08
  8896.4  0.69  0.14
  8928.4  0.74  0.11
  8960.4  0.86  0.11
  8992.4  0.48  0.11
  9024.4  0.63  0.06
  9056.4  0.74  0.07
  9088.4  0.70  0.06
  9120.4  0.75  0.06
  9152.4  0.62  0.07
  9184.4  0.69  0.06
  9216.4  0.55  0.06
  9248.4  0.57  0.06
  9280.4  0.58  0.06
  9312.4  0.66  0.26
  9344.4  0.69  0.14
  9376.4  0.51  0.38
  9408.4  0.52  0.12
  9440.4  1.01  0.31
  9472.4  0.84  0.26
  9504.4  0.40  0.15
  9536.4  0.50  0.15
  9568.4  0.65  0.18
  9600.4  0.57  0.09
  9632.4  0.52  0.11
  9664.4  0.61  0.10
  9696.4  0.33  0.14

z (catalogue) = 0.13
